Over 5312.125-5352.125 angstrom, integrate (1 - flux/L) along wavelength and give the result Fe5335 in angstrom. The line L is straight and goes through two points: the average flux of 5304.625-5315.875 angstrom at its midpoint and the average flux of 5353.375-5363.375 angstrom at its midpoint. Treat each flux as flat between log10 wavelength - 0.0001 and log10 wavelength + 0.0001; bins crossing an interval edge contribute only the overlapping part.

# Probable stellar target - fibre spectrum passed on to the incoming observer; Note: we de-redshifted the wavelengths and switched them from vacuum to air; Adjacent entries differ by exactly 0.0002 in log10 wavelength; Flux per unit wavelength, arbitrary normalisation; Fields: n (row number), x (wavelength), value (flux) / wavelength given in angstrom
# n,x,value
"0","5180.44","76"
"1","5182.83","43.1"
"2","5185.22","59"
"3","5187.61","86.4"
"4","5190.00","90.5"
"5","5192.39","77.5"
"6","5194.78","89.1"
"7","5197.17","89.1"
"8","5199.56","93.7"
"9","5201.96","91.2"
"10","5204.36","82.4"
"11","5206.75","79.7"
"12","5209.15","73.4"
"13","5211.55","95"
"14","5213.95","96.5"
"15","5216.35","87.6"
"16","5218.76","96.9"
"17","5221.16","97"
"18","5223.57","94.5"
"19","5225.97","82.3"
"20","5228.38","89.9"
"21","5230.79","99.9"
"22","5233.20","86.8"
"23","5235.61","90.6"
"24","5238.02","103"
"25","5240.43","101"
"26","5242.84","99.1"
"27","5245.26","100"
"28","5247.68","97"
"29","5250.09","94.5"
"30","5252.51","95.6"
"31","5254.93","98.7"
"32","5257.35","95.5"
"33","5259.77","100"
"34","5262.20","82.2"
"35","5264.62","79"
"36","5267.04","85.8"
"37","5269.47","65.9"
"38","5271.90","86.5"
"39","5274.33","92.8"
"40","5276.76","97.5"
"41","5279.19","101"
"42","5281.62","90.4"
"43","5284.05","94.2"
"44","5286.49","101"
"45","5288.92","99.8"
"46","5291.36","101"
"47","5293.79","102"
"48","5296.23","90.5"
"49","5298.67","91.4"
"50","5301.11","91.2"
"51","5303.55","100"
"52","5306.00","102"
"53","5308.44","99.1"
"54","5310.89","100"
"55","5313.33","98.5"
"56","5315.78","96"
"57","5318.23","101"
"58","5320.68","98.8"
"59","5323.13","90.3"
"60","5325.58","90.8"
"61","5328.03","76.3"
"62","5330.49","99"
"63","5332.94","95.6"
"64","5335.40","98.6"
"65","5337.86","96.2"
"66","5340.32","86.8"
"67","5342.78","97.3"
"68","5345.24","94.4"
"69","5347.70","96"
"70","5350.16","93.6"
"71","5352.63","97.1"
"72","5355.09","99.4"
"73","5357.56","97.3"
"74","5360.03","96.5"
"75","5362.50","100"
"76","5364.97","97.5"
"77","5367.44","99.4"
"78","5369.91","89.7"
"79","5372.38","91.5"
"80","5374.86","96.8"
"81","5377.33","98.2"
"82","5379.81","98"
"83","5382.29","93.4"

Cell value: 1.8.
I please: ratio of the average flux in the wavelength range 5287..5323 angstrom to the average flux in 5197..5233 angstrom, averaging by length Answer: 1.1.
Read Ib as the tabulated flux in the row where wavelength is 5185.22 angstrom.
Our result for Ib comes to 59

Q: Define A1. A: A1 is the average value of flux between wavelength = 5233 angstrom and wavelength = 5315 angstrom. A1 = 94.6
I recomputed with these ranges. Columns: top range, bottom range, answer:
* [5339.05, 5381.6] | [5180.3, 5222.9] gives 1.14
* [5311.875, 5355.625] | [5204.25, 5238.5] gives 1.05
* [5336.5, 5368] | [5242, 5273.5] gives 1.06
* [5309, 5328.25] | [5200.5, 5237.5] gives 1.06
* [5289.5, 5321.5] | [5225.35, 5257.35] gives 1.02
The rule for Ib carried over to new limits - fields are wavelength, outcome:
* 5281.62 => 90.4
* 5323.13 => 90.3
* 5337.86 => 96.2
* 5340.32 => 86.8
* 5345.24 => 94.4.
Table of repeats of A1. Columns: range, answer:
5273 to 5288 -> 96.2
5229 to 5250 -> 96.9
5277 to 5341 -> 95.9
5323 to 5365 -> 94.6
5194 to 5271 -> 91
